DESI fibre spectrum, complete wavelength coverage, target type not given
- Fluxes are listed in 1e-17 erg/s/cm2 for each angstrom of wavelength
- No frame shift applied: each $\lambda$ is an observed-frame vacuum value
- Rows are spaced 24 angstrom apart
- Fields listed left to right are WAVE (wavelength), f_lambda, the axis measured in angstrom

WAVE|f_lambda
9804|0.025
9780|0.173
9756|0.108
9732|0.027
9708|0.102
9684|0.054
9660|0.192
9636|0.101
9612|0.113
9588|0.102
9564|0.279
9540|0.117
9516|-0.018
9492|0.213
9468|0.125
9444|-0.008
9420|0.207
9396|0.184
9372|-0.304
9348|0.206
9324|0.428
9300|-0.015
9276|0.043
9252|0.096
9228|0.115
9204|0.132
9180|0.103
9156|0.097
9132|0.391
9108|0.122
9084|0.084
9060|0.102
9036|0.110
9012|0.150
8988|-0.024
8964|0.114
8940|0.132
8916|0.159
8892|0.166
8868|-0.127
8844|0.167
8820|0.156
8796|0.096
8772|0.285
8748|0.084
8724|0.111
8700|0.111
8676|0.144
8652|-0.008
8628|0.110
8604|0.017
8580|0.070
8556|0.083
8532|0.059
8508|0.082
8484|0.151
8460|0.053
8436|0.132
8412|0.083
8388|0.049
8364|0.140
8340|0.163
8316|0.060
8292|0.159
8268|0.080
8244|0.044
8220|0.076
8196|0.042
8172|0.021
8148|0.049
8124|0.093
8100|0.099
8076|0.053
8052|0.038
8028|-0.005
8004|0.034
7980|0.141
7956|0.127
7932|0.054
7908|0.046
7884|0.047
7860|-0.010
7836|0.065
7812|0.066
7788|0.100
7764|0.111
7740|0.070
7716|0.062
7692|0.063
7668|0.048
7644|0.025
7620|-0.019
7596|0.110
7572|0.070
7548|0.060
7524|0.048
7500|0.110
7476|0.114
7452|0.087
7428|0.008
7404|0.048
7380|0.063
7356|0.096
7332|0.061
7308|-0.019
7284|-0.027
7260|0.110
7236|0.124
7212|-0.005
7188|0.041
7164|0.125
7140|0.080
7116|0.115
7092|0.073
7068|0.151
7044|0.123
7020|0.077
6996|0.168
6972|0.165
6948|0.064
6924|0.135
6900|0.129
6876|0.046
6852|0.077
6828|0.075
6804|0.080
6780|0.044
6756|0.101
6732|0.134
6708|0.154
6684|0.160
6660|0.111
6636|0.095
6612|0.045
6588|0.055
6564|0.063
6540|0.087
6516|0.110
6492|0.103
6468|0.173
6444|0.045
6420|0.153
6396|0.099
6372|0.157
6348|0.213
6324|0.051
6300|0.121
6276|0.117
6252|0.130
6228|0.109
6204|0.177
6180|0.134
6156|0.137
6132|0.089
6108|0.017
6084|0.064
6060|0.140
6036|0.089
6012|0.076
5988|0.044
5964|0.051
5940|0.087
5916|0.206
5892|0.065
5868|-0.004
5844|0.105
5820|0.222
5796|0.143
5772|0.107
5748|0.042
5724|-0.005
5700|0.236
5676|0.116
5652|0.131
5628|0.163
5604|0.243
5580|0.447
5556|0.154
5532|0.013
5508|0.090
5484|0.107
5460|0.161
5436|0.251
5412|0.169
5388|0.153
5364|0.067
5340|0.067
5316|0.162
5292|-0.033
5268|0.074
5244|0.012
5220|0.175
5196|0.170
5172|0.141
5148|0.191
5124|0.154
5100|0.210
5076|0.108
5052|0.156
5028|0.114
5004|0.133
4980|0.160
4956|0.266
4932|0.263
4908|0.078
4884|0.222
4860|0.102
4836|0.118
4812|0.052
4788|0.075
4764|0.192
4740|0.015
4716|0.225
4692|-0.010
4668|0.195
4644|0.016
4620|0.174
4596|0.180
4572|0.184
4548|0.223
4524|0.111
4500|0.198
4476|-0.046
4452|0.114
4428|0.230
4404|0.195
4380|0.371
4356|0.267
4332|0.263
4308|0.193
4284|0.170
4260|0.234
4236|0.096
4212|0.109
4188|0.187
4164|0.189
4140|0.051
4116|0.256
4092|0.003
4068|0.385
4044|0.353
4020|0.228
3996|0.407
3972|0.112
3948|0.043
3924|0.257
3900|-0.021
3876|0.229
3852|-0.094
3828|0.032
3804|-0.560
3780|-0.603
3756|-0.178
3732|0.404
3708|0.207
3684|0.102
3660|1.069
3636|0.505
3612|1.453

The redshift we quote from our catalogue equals 1.45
